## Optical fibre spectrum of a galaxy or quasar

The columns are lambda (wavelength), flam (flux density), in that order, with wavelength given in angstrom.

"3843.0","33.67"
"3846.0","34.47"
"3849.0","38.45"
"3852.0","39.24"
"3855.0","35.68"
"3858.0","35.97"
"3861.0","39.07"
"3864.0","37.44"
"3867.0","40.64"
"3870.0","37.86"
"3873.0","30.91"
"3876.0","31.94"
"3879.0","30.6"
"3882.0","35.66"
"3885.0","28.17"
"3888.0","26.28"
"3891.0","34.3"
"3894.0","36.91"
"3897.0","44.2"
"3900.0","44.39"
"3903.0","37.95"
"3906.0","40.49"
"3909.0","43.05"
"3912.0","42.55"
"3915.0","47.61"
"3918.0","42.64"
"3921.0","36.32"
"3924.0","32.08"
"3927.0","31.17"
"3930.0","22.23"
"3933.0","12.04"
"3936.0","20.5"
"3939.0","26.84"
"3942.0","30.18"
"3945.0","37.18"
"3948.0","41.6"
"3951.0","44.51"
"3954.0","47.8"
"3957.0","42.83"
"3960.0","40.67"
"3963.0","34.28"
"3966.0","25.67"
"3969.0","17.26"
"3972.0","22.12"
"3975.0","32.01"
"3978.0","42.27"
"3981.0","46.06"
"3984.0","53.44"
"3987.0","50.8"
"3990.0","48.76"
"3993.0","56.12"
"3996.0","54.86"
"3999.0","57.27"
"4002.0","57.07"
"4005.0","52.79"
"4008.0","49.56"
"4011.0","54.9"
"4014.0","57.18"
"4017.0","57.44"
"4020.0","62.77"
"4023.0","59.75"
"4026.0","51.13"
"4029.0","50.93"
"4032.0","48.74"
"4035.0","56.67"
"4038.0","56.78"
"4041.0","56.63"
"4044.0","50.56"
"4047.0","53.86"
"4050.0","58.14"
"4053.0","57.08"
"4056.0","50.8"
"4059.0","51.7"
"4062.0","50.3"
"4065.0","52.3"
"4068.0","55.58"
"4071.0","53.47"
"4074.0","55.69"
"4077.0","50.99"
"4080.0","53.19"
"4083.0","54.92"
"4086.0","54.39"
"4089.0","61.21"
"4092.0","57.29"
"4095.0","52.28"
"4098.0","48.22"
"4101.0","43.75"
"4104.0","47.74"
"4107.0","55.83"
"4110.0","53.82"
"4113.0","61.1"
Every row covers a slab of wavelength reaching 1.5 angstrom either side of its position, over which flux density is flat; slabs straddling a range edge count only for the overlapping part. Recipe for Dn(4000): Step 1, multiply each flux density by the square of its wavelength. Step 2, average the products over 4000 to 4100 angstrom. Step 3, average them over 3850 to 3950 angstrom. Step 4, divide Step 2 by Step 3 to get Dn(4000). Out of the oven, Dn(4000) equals 1.67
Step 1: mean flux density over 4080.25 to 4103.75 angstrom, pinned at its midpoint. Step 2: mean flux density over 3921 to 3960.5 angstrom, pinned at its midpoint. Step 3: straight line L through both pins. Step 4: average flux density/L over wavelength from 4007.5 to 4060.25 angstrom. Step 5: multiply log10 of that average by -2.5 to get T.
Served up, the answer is -0.21 mag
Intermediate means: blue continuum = 33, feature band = 54.8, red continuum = 52.9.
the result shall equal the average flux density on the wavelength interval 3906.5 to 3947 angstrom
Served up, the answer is 32.9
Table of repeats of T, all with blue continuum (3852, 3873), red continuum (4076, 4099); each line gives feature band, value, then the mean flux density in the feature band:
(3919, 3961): 0.286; 33.3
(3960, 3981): 0.417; 31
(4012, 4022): -0.201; 58.9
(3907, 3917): -0.077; 44.1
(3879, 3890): 0.274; 30.3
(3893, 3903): -0.038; 41.5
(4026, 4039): -0.058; 52.9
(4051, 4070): -0.018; 53.1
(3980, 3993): -0.088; 50.6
